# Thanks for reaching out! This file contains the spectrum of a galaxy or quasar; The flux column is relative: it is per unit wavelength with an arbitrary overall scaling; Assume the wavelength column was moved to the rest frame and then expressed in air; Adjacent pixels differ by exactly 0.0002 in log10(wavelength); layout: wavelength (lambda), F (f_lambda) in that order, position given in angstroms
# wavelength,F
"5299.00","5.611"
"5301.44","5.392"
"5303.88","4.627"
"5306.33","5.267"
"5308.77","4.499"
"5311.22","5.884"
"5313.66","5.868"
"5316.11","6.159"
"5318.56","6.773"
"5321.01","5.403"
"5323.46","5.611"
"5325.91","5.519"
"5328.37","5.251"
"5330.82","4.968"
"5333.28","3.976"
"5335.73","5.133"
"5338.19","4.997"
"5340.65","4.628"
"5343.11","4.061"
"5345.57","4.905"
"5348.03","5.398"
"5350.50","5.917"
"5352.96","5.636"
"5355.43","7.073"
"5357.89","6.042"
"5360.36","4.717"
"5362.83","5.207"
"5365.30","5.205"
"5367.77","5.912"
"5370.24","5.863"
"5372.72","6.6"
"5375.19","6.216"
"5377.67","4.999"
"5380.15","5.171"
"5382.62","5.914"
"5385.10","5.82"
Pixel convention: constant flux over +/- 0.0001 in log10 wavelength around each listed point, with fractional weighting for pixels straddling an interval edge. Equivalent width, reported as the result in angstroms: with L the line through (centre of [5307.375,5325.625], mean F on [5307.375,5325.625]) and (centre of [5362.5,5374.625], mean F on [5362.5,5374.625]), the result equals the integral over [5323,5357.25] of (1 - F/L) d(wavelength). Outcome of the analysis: 3.3 angstroms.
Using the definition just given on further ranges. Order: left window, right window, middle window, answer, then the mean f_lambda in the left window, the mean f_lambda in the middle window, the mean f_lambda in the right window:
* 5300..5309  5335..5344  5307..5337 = -3.43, 5.01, 5.42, 4.7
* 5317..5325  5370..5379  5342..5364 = 1.74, 5.92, 5.45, 5.91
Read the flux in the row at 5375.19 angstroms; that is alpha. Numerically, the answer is 6.216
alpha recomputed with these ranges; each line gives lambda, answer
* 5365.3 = 5.205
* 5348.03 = 5.398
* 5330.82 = 4.968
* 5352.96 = 5.636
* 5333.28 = 3.976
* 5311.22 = 5.884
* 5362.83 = 5.207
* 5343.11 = 4.061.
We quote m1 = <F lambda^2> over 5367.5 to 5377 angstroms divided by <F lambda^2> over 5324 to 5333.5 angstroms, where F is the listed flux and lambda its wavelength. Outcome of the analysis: 1.22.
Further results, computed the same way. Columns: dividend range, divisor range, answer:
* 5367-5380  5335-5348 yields 1.24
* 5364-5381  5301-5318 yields 1.08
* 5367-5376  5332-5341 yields 1.33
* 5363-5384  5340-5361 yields 1.06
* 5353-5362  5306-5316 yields 1.09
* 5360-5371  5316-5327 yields 0.94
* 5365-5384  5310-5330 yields 1.02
